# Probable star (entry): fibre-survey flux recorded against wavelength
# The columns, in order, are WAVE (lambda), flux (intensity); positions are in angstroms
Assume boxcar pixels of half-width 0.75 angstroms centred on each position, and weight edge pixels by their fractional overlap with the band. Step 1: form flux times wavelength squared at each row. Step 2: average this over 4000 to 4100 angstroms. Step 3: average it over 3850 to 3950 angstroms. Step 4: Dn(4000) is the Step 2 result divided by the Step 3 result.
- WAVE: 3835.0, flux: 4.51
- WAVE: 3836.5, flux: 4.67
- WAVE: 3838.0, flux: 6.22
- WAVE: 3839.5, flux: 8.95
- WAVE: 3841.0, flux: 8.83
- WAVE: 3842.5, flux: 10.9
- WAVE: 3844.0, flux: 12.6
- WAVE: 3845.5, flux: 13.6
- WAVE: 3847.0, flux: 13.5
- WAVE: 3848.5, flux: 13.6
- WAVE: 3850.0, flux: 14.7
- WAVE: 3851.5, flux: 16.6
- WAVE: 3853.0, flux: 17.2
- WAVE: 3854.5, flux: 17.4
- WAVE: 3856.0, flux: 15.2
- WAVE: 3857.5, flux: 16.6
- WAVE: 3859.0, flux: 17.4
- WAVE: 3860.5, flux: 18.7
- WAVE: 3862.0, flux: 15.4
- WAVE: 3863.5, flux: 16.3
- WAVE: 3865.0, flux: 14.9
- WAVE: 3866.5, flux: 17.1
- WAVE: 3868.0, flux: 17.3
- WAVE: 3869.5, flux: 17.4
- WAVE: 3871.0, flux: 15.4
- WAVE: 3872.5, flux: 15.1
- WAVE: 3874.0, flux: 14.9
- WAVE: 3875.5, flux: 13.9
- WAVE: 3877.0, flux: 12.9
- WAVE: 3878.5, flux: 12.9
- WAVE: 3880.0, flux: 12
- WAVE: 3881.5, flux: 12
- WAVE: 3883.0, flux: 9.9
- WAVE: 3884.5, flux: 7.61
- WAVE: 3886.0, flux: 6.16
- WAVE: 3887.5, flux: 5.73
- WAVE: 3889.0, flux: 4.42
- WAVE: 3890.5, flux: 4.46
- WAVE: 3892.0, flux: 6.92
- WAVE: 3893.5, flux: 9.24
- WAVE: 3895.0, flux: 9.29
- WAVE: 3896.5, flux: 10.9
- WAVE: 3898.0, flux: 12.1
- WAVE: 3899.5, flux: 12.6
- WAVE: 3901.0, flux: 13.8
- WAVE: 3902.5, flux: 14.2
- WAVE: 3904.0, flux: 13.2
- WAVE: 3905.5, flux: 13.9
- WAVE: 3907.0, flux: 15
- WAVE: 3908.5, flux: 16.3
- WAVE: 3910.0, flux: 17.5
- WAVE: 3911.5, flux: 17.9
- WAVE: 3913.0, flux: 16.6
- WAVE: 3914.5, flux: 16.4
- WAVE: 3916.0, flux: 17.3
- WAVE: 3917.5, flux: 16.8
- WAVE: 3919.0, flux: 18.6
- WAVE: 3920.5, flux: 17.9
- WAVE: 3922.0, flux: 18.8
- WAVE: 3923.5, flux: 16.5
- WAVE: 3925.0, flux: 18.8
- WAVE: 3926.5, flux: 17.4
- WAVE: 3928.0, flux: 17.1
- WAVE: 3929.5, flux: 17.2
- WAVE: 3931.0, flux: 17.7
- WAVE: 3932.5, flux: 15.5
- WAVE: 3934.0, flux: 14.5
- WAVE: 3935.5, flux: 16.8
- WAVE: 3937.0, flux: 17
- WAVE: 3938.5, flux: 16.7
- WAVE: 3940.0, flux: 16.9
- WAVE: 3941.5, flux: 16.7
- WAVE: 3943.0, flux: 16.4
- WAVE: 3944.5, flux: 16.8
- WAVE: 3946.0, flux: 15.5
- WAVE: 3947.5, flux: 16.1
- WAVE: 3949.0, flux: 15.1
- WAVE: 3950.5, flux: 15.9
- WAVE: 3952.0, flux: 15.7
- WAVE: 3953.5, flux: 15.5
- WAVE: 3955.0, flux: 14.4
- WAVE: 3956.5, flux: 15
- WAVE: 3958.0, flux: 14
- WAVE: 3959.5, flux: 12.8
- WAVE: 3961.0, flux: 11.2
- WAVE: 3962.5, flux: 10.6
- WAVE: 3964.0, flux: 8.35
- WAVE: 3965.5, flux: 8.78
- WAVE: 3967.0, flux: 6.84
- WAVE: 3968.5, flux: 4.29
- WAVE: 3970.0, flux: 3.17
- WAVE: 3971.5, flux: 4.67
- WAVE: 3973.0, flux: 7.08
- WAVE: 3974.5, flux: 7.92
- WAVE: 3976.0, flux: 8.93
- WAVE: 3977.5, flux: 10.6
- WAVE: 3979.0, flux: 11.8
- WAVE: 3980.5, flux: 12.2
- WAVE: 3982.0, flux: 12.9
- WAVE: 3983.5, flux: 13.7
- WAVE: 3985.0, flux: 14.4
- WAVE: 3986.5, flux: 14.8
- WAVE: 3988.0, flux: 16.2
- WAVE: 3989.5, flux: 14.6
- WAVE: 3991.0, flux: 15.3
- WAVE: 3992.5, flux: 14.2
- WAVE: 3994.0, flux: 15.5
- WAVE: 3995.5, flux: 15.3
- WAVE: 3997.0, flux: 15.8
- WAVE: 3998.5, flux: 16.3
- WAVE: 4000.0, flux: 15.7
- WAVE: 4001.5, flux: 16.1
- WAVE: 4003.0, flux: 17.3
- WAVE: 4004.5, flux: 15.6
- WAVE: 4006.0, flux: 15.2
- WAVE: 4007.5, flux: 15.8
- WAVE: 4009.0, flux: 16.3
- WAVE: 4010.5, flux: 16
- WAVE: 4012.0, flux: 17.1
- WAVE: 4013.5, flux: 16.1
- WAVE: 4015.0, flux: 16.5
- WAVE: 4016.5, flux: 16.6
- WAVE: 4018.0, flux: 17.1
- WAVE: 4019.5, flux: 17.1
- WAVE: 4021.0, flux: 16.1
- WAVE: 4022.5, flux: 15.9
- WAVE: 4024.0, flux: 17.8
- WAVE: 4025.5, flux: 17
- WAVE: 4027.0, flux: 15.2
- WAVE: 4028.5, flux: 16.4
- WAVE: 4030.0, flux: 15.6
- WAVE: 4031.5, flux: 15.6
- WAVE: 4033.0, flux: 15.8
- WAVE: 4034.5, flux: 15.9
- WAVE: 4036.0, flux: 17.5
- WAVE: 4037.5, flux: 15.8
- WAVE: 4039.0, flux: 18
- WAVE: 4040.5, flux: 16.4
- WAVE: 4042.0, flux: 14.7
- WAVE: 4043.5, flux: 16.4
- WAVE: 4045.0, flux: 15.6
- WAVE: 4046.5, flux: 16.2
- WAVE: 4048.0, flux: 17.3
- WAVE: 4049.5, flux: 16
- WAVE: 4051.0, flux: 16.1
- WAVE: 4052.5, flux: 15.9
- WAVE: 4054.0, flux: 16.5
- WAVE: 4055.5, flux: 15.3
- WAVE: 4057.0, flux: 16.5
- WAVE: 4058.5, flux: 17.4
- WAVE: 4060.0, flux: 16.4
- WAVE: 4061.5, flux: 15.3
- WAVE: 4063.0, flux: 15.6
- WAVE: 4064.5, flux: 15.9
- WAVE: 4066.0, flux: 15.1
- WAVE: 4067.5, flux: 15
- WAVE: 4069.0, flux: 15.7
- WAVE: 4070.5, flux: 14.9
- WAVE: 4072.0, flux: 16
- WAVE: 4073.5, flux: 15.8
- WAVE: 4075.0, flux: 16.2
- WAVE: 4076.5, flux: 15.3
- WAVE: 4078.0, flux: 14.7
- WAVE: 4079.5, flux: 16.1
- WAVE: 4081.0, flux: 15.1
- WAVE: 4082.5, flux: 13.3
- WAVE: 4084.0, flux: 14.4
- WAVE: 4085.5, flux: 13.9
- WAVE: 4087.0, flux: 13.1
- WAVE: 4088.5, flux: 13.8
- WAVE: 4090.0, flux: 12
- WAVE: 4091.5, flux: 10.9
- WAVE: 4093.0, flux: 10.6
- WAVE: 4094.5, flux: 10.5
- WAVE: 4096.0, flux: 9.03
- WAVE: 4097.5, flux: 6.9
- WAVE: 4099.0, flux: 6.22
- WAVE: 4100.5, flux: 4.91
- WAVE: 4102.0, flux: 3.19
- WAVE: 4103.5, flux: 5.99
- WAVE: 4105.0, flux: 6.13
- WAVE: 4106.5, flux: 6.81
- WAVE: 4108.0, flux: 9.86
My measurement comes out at 1.11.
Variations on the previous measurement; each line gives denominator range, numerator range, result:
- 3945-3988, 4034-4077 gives 1.44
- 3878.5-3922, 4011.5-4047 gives 1.39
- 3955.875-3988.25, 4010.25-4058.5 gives 1.63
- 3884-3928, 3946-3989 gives 0.89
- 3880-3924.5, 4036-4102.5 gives 1.19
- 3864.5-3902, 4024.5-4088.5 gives 1.49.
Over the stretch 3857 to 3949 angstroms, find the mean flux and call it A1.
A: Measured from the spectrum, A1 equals 14.5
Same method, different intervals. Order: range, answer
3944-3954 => 15.8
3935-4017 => 13.7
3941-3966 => 14.1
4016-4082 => 16.1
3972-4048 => 15.1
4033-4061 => 16.3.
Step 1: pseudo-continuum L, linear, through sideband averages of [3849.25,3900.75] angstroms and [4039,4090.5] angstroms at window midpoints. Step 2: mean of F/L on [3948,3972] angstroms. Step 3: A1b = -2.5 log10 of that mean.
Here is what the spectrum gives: 0.252 mag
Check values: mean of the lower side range 13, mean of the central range 11.1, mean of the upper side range 15.5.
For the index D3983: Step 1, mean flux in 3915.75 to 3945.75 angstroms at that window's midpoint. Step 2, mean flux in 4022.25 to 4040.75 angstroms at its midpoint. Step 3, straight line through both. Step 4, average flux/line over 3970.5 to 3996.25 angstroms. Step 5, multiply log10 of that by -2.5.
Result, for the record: 0.33 mag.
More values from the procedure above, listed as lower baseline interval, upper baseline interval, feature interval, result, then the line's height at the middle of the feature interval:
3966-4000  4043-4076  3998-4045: -0.178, 13.9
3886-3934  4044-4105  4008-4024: -0.202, 13.7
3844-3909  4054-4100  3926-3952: -0.219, 13.4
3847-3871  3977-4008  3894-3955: -0.022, 15.5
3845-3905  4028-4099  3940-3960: -0.126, 13.8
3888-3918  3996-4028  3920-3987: 0.058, 14.5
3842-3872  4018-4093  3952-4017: 0.191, 15.6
